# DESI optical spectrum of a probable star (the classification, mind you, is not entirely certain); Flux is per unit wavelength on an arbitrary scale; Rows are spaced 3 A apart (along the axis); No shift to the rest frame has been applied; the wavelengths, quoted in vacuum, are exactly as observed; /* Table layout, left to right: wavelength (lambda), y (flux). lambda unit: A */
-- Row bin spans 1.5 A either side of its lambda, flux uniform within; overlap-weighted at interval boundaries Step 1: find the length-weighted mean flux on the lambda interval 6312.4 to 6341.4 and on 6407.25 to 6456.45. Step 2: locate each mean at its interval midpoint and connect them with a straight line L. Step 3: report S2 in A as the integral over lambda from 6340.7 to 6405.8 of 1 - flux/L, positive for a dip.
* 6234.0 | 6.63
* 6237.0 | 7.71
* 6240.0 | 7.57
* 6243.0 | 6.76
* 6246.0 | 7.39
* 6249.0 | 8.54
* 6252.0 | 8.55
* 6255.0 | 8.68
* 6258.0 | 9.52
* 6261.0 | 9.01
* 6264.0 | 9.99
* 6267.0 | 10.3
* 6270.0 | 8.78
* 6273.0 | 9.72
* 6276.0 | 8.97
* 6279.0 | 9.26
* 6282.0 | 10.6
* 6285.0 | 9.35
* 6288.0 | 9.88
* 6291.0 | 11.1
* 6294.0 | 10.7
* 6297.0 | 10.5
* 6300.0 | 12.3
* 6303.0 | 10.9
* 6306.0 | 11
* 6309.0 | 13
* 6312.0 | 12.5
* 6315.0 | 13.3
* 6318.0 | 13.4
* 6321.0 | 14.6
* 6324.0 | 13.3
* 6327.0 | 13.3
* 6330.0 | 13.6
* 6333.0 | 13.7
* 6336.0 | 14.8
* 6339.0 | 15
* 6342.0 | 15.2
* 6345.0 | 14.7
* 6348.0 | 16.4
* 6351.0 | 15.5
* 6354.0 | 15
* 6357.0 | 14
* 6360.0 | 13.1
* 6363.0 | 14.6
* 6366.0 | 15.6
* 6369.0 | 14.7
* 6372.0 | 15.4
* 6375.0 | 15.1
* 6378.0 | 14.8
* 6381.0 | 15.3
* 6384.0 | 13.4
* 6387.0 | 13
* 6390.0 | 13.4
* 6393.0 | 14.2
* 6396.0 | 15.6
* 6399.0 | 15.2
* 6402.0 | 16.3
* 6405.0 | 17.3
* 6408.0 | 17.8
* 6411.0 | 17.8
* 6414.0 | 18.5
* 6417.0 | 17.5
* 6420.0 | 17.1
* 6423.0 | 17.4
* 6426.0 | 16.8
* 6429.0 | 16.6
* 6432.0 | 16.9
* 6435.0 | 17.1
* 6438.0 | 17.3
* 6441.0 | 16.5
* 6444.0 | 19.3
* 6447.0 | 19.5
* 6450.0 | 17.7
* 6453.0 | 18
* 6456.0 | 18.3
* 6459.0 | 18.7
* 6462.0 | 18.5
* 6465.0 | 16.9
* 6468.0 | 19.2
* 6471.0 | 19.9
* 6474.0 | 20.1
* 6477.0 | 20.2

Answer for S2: 2.7 A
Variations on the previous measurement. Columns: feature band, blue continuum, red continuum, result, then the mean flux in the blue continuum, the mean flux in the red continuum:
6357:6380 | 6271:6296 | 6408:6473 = -0.8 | 9.94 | 17.9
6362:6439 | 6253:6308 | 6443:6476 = -0.3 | 10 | 18.8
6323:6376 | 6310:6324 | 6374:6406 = -2.1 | 13.4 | 14.8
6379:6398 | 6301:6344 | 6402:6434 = 2.3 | 13.4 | 17.3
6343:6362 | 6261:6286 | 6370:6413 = -1.9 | 9.59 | 15.4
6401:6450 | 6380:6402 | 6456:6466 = -3.9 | 14.4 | 18.1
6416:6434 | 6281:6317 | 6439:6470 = -0.1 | 11.3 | 18.3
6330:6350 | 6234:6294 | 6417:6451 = -3.2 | 9.02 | 17.5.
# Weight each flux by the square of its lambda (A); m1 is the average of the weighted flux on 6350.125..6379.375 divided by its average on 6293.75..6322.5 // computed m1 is 1.2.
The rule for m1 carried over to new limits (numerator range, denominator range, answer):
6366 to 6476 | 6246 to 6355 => 1.49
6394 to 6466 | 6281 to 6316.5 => 1.61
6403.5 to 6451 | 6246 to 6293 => 1.96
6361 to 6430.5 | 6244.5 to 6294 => 1.75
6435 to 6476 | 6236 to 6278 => 2.25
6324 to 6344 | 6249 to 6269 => 1.57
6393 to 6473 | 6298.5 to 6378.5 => 1.29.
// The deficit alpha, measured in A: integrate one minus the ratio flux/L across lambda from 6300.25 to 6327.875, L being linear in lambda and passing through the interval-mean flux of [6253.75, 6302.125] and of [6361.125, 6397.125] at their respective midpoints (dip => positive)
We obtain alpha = -2.8 A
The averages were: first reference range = 9.94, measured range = 12.8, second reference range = 14.6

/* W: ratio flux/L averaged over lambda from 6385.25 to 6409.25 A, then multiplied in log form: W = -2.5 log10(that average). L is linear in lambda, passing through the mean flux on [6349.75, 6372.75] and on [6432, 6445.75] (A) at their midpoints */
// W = 0.050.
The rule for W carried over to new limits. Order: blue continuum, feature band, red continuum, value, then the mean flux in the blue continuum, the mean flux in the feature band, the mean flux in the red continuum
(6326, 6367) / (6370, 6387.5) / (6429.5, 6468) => 0.08 mag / 14.6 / 14.6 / 17.9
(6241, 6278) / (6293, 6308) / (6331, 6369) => 0.04 mag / 8.84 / 11.2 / 14.8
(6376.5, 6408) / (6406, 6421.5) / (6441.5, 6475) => -0.10 mag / 15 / 17.7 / 18.6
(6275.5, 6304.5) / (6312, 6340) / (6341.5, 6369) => -0.08 mag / 10.4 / 13.8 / 14.9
